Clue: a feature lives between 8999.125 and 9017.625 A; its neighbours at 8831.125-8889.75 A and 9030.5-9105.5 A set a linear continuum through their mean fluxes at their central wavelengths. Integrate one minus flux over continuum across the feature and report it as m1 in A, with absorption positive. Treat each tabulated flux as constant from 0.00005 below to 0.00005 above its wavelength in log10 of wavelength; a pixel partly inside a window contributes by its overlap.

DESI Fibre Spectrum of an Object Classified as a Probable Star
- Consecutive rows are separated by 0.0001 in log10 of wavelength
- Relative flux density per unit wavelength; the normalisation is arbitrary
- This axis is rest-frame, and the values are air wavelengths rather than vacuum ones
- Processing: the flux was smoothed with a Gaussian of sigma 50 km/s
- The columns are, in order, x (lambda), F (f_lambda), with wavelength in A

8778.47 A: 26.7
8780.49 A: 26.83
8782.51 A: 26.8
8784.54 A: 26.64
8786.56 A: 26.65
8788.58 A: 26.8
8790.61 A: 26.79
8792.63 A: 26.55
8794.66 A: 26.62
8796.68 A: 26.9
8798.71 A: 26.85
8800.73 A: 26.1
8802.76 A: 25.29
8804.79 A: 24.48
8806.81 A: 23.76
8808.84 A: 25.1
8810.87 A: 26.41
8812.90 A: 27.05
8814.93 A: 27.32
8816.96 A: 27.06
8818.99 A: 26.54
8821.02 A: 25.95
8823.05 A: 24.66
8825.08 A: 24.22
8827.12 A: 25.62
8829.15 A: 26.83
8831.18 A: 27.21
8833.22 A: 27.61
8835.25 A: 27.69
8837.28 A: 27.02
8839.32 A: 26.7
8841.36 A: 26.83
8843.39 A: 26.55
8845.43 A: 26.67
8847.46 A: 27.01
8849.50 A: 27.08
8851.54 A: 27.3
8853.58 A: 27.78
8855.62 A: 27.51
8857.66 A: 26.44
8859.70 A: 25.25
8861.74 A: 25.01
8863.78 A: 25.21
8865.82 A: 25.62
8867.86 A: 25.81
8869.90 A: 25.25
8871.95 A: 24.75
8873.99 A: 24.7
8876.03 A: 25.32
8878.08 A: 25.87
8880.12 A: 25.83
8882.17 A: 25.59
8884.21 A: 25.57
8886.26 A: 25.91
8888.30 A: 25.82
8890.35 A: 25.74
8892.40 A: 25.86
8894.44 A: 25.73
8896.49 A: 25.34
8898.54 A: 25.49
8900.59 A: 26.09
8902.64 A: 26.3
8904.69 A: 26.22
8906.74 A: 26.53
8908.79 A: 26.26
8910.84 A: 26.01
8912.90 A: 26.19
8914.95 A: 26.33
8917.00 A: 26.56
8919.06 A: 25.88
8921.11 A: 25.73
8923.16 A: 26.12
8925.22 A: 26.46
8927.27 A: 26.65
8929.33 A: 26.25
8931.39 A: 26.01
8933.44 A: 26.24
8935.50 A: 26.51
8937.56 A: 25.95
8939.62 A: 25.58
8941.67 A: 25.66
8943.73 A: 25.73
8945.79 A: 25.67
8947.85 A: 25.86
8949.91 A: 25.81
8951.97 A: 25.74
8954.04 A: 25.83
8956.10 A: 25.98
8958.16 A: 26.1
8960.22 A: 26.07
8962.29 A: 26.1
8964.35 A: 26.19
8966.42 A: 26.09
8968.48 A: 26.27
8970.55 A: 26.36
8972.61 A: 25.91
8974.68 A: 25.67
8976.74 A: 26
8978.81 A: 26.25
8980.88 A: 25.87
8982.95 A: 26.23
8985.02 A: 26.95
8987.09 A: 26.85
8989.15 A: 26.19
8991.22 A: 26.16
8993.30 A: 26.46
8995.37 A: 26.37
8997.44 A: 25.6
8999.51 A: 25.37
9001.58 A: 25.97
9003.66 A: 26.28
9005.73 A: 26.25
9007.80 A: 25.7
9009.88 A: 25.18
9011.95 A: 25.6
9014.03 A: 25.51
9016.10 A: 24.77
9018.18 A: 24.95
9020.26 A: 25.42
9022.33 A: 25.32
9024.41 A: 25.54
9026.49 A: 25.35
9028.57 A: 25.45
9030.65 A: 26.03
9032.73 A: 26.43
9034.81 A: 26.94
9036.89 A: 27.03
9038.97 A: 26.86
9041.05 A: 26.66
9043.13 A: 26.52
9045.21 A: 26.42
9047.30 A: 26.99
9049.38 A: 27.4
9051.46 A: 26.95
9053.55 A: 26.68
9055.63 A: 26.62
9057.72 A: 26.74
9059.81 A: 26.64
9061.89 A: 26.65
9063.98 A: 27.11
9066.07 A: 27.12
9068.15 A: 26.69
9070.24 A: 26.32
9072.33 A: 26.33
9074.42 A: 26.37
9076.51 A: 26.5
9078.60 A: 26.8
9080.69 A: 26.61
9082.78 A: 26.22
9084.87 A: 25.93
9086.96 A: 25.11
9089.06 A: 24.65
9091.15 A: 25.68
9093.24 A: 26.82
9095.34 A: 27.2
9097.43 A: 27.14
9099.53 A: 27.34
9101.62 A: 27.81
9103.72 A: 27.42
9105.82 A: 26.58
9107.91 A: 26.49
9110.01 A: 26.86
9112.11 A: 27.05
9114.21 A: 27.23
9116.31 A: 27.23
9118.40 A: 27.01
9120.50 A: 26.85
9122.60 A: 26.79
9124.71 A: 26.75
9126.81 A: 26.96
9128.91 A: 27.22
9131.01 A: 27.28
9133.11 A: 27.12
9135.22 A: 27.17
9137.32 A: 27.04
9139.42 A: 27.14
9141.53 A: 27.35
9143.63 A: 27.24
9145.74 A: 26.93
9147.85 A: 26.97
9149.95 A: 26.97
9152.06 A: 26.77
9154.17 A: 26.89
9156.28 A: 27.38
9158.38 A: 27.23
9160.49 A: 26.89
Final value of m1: 0.6 A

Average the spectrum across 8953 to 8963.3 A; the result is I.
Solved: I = 26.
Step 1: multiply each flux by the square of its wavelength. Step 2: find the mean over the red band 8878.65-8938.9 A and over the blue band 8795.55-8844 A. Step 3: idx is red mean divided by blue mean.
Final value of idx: 1.01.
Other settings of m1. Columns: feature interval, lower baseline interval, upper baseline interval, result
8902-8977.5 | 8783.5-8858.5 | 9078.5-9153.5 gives 1.53 A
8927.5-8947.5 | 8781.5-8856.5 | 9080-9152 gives 0.48 A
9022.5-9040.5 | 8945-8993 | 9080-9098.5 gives -0.04 A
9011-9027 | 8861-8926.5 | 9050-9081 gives 0.69 A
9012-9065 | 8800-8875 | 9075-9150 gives 0.73 A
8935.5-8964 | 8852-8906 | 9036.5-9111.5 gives 0.24 A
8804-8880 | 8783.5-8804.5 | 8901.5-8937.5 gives 0.64 A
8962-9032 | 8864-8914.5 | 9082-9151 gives 0.99 A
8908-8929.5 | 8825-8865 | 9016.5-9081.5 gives 0.27 A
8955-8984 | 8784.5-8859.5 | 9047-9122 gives 0.56 A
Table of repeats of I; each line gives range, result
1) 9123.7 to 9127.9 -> 26.9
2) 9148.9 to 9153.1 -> 26.9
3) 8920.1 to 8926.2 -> 26.1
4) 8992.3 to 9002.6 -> 26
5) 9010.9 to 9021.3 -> 25.3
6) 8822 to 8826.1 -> 24.4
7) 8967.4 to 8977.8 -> 26.1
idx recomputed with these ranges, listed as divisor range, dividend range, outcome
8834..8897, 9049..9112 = 1.07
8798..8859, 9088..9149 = 1.09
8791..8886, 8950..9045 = 1.03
